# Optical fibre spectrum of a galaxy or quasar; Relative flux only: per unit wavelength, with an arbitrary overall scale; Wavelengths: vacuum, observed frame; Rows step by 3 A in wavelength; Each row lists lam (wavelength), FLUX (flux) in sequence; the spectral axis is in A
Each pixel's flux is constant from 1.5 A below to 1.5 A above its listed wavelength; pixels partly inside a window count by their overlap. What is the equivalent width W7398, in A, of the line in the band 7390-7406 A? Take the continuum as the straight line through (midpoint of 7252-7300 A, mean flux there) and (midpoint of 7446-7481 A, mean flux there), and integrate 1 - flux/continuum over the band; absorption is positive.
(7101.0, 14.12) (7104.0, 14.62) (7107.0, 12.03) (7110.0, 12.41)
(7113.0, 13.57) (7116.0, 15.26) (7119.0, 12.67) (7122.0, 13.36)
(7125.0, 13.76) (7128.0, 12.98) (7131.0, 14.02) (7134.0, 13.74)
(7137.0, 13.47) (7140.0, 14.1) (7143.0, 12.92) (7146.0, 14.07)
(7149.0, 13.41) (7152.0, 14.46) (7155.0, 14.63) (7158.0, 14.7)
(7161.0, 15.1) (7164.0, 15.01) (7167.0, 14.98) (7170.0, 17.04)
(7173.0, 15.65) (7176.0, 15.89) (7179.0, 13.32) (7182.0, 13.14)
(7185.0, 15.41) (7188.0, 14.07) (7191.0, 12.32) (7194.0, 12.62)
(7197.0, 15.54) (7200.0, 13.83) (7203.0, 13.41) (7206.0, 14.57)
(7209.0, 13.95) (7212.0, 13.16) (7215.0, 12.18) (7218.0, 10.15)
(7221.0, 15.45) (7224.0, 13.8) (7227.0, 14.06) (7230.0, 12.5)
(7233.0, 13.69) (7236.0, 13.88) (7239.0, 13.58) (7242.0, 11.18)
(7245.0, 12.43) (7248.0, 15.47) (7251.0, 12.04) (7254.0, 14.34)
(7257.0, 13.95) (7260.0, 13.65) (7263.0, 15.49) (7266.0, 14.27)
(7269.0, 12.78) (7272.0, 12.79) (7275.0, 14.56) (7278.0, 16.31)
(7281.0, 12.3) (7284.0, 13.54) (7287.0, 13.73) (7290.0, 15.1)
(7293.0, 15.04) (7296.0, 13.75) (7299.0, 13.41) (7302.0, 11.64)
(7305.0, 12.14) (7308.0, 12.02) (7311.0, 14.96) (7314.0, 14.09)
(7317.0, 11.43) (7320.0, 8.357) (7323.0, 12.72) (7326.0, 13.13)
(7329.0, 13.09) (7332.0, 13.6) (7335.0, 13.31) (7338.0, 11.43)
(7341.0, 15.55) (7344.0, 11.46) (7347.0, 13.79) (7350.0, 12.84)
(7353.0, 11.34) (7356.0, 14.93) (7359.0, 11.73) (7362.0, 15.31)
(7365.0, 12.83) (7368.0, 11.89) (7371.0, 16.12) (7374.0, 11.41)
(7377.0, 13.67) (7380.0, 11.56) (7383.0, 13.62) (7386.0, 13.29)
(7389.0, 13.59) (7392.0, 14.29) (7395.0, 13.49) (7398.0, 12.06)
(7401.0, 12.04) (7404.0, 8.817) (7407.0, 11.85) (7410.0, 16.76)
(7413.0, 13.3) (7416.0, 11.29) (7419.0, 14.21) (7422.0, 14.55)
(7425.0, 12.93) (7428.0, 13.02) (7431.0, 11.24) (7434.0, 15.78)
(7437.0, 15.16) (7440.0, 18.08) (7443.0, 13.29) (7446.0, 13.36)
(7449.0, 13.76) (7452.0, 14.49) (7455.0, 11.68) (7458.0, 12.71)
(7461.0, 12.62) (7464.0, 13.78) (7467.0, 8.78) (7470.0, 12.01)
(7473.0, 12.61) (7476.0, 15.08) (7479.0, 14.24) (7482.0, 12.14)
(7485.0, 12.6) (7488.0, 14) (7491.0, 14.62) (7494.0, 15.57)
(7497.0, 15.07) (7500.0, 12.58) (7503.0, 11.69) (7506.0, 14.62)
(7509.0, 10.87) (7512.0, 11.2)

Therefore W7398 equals 1.4 A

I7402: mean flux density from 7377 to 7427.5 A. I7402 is 13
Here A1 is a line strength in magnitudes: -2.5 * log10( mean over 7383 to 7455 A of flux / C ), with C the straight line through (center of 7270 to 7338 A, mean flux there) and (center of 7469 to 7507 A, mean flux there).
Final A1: 0.00 mag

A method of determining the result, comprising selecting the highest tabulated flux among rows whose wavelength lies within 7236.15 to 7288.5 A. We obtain 16.31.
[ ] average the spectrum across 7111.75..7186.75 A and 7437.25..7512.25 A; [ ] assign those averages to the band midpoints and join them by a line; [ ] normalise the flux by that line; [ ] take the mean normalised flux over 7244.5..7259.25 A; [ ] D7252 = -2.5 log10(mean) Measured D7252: 0.02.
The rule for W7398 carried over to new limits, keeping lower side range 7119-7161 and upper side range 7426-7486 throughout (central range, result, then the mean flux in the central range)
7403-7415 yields 0.5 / 12.8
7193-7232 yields 0.6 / 13.5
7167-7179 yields -1.7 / 15.7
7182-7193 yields 0.0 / 13.8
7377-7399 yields 0.4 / 13.2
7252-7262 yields -0.2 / 14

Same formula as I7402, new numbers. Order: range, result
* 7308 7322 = 12.2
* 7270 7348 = 13.2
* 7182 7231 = 13.6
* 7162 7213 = 14.4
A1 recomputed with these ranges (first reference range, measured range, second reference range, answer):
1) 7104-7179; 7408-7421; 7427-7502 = -0.02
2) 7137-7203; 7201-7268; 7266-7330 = 0.02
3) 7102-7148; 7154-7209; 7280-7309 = -0.08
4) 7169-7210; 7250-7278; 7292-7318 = -0.03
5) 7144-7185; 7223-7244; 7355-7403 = 0.08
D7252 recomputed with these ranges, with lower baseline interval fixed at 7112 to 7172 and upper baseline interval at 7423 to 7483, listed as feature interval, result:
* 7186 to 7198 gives 0.03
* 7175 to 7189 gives -0.02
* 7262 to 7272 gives 0.00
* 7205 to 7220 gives 0.09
